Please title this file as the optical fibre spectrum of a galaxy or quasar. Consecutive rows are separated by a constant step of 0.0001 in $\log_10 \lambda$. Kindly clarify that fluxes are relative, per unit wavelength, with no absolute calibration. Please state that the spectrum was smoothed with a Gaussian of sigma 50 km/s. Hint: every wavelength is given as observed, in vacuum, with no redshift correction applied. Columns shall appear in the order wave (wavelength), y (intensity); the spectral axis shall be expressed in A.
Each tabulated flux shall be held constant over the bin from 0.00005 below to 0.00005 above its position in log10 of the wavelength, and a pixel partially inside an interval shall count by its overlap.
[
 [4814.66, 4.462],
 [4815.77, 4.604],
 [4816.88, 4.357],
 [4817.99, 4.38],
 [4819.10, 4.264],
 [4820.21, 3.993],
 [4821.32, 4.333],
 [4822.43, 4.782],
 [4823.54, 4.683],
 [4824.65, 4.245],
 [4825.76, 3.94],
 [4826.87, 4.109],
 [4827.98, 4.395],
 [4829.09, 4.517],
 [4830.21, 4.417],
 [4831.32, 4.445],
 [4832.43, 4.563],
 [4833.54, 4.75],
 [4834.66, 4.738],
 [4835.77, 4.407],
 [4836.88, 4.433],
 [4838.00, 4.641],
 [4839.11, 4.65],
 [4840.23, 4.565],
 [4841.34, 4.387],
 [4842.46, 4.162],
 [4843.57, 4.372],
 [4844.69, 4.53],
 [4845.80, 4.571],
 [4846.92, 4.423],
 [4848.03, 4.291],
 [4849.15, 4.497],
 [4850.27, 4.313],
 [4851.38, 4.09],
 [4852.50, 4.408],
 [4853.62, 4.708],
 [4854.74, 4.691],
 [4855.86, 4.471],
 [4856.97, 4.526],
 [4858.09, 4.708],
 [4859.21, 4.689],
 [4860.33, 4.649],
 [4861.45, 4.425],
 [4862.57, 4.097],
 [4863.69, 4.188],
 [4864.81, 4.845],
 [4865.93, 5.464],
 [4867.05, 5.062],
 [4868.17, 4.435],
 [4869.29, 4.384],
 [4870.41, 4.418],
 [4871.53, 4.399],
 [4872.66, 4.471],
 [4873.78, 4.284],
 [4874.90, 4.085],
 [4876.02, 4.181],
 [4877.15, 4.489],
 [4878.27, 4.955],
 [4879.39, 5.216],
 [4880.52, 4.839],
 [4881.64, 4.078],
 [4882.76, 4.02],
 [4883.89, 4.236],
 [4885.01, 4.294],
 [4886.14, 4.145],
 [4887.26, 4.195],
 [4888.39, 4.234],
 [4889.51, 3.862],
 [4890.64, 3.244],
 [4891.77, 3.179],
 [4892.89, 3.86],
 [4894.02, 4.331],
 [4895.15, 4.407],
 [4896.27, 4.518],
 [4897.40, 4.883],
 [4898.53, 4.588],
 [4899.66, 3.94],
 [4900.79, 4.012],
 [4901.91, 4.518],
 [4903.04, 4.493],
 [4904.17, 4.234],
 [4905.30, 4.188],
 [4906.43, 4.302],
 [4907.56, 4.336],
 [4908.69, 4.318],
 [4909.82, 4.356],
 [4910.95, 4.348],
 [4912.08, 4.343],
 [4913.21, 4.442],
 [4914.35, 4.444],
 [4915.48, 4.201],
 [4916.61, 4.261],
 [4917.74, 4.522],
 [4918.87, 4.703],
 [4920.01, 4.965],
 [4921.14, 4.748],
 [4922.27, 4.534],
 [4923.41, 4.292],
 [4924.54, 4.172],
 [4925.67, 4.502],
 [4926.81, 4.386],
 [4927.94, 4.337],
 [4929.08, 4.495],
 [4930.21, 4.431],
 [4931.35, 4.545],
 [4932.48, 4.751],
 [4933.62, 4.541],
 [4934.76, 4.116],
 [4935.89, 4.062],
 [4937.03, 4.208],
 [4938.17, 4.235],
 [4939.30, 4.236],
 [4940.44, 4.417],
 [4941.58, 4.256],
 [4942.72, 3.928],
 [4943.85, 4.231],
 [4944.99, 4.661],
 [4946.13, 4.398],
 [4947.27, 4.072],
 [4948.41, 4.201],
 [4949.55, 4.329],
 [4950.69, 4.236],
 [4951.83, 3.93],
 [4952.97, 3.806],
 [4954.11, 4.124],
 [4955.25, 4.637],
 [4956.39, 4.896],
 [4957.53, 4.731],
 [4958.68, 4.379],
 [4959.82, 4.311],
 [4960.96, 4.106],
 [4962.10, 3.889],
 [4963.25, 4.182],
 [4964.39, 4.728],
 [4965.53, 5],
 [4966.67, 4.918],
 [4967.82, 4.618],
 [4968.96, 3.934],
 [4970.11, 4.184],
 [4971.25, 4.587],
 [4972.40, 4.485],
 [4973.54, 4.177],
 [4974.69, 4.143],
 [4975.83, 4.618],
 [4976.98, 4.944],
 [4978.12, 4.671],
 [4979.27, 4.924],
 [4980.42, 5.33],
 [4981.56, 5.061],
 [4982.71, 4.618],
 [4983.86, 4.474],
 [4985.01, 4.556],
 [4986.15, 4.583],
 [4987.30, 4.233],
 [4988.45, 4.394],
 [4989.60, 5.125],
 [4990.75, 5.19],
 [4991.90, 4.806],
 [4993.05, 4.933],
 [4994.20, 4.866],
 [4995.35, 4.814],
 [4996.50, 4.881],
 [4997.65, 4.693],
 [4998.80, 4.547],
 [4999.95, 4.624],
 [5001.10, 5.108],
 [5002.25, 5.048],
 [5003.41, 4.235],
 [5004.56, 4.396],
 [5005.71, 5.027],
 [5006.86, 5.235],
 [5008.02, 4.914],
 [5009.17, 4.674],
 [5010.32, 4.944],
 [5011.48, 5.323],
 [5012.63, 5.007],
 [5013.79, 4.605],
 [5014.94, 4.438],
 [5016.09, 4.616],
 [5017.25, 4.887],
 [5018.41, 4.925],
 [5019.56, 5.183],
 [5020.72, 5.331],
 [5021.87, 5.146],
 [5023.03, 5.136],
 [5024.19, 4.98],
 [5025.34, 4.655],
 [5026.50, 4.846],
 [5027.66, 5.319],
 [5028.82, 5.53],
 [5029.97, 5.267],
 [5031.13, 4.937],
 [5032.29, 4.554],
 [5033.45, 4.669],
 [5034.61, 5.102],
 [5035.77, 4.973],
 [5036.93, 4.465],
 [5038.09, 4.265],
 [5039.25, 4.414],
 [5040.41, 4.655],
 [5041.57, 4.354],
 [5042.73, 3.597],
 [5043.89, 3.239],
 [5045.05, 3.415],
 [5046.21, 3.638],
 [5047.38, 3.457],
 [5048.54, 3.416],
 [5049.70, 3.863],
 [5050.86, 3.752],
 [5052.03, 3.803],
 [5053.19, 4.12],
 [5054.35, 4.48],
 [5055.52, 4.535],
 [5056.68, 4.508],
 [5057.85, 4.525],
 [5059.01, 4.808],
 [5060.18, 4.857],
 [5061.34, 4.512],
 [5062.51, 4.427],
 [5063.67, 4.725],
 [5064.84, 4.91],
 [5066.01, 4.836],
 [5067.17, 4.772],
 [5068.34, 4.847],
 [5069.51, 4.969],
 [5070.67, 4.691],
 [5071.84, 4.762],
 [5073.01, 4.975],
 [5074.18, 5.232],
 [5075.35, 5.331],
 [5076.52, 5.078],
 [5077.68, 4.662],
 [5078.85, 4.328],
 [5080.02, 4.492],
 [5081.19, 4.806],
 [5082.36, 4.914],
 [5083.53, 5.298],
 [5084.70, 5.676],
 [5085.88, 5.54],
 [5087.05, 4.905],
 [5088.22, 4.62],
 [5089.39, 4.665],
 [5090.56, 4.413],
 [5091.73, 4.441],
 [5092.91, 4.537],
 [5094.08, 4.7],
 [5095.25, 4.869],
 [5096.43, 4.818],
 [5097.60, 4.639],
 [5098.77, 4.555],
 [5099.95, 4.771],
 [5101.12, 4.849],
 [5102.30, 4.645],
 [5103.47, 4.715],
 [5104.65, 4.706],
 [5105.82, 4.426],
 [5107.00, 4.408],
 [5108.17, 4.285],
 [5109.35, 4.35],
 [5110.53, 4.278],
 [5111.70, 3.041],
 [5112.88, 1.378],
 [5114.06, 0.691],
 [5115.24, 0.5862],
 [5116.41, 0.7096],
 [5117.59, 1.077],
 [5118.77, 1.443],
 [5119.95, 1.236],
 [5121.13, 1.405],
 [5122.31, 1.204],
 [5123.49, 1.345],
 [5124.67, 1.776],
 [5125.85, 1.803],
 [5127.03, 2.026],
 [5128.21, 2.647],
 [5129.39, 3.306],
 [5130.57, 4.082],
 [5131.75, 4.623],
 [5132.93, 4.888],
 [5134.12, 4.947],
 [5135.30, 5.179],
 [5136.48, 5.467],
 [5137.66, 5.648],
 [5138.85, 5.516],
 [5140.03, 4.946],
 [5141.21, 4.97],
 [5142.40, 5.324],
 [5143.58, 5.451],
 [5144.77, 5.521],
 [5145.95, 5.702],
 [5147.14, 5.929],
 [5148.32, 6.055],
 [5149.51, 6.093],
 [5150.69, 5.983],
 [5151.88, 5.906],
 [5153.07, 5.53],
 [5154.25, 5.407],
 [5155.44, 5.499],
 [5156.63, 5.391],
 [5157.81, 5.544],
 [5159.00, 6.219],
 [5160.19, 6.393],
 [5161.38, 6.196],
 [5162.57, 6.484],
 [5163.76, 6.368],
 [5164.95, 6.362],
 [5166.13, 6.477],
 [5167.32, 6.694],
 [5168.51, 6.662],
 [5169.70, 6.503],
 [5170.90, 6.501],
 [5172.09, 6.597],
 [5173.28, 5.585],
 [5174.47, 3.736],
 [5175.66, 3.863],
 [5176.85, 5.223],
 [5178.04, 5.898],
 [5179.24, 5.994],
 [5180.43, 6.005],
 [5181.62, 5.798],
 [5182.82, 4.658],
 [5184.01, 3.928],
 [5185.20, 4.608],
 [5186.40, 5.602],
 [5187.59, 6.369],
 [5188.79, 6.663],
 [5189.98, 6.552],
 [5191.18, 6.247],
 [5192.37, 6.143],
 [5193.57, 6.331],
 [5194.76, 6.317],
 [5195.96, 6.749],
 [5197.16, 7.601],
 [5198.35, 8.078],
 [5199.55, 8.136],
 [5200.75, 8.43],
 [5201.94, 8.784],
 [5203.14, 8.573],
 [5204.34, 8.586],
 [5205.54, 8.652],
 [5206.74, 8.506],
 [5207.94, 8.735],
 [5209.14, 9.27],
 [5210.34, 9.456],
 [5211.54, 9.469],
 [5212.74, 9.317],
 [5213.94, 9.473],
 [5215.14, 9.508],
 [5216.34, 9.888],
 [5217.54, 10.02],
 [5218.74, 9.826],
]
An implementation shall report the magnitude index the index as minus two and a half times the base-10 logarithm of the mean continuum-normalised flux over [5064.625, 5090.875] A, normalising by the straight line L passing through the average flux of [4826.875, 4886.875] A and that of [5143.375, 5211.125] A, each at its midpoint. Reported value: 0.19 mag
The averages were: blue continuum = 4.49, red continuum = 6.45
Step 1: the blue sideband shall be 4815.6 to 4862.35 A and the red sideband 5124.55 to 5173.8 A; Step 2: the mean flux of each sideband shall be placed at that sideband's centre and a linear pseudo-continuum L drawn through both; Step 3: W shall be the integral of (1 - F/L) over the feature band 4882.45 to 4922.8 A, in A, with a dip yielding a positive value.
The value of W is 3.1 A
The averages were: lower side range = 4.45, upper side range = 5.37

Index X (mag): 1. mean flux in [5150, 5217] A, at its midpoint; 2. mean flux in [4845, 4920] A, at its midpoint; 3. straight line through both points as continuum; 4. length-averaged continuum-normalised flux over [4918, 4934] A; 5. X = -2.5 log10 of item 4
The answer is 0.05 mag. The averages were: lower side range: 4.39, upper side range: 6.78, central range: 4.53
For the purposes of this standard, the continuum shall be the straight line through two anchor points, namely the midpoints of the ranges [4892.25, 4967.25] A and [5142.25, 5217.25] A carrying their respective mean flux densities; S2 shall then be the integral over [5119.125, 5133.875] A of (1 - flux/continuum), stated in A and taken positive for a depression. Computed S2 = 8.6 A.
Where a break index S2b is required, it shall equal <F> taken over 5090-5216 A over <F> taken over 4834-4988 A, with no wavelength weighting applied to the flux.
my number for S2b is 1.2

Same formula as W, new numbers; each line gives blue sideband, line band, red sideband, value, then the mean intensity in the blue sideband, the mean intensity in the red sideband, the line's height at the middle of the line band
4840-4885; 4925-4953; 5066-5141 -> 0.2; 4.49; 4.01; 4.34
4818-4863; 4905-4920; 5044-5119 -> 0.0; 4.45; 4.23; 4.38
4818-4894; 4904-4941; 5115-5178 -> 0.6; 4.4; 4.68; 4.47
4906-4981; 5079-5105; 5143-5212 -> 4.2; 4.41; 6.48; 5.72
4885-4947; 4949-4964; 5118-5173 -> 0.5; 4.31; 4.89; 4.41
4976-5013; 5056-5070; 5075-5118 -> -1.1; 4.81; 4.17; 4.38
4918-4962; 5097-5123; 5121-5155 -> 8.2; 4.36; 4.49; 4.47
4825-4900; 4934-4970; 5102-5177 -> 1.0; 4.41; 4.48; 4.43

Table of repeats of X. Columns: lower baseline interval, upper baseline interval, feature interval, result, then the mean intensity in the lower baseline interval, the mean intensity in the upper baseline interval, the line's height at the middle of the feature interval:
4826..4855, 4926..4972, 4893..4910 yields 0.01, 4.46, 4.35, 4.4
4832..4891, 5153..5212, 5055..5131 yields 0.44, 4.45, 6.59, 6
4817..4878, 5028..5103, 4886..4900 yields 0.10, 4.46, 4.6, 4.49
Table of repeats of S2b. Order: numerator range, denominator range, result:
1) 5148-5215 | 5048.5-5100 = 1.42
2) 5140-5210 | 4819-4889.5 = 1.42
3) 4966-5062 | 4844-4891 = 1.04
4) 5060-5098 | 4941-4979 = 1.10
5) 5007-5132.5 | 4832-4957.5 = 0.96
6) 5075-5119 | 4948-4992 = 0.91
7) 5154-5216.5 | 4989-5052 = 1.46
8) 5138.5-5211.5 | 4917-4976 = 1.46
